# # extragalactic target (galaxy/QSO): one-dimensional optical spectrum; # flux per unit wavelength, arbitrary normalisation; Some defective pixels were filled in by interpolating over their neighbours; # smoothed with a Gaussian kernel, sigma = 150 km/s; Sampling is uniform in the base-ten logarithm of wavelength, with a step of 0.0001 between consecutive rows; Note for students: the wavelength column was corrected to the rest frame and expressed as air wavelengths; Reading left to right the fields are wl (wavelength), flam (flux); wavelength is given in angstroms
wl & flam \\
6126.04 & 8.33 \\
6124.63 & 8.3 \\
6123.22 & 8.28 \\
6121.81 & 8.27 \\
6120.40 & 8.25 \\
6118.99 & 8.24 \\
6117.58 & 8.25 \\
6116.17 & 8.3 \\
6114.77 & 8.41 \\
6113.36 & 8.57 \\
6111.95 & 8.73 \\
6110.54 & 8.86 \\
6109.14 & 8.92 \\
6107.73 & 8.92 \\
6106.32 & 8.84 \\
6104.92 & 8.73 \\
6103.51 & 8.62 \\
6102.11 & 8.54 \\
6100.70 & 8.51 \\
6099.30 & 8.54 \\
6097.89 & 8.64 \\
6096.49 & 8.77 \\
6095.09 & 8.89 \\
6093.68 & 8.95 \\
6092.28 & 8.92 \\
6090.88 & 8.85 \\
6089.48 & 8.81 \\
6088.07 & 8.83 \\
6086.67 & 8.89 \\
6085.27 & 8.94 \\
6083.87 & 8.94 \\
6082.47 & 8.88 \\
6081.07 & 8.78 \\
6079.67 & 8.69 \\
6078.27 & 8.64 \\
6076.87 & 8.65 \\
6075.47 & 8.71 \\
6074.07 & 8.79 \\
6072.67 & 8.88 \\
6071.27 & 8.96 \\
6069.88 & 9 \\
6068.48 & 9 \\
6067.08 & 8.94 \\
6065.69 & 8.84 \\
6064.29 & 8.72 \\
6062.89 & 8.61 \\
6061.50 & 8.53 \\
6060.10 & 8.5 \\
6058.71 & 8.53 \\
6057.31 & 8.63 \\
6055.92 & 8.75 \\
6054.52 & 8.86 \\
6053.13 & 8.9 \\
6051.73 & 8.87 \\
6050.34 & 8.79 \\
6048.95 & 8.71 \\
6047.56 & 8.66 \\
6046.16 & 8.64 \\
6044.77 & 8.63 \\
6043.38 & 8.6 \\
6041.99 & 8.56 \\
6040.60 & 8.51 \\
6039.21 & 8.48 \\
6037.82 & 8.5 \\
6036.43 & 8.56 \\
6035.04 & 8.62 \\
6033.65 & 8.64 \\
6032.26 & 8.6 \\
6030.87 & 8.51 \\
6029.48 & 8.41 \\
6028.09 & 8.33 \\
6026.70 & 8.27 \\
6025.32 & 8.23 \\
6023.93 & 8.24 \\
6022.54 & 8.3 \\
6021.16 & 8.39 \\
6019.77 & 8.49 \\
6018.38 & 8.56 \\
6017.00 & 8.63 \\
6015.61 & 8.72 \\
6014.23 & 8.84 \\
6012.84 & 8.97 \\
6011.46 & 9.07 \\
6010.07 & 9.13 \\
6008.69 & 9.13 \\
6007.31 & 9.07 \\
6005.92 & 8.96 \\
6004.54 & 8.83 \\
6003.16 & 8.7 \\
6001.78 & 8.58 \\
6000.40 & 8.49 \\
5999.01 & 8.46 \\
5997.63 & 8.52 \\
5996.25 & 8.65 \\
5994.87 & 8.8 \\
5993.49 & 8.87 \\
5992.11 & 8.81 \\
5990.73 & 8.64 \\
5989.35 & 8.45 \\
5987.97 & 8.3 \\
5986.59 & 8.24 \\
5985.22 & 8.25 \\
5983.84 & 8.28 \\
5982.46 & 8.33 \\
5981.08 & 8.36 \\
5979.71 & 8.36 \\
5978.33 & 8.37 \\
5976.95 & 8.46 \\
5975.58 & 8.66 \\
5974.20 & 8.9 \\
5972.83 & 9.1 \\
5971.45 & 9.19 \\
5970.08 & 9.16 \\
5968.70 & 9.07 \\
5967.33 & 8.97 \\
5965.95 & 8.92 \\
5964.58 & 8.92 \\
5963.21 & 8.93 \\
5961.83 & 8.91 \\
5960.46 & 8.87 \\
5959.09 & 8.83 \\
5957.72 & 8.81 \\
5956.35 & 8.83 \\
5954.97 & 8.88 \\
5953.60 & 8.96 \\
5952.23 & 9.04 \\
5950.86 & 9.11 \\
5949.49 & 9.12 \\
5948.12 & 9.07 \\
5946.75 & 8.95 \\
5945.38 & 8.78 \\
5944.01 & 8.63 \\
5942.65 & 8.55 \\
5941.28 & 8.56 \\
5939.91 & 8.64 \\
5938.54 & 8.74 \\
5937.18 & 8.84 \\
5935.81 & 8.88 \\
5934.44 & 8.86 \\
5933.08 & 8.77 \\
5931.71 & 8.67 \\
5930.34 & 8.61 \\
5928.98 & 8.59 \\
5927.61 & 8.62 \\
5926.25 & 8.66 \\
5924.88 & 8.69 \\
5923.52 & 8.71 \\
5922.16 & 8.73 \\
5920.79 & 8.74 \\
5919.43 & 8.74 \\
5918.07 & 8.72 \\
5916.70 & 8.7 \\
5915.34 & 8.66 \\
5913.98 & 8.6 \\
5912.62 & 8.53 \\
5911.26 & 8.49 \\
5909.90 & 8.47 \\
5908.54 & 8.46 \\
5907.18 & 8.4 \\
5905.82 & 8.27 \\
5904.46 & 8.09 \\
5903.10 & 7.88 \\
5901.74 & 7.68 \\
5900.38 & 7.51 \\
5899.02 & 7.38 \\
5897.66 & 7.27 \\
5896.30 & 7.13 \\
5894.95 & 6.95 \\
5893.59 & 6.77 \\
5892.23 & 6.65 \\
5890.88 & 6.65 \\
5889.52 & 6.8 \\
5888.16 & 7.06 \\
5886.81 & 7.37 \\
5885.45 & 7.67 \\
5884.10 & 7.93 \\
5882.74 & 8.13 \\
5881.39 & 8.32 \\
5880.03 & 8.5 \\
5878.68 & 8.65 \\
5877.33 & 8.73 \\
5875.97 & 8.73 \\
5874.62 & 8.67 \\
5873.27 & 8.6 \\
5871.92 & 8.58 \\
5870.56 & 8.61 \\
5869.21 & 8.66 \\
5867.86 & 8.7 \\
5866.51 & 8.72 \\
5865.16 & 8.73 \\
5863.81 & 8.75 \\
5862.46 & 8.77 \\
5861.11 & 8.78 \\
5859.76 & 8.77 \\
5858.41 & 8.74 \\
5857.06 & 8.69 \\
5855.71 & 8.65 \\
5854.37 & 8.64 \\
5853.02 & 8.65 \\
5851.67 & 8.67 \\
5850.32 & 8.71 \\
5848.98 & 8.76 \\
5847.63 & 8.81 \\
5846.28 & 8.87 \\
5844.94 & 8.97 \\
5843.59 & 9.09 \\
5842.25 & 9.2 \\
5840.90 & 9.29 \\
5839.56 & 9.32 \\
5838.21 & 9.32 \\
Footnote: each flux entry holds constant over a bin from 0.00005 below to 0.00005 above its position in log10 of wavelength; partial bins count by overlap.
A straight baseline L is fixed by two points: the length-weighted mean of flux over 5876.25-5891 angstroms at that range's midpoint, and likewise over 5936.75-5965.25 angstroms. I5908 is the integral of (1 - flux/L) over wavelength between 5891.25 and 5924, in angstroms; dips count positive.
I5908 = 0.7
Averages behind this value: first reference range 7.86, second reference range 8.86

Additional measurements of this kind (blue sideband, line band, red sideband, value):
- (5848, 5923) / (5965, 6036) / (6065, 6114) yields -0.73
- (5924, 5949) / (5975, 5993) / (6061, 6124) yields 0.61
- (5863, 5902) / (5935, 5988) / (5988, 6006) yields -2.16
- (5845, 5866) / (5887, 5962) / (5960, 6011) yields 3.14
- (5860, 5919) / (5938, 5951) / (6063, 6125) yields -0.83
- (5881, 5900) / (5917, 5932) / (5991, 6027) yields -1.95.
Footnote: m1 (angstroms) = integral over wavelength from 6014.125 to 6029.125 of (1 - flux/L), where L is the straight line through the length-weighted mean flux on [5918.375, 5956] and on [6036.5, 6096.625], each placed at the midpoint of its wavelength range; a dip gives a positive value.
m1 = 0.6 angstroms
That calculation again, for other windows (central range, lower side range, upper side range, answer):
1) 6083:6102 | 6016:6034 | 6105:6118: -0.42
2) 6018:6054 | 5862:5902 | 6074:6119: -0.15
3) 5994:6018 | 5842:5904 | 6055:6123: -0.78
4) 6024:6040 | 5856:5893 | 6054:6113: 0.34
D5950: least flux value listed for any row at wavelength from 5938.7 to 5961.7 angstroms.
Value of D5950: 8.55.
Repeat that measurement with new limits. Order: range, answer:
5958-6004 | 8.24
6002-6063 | 8.23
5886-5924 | 6.65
